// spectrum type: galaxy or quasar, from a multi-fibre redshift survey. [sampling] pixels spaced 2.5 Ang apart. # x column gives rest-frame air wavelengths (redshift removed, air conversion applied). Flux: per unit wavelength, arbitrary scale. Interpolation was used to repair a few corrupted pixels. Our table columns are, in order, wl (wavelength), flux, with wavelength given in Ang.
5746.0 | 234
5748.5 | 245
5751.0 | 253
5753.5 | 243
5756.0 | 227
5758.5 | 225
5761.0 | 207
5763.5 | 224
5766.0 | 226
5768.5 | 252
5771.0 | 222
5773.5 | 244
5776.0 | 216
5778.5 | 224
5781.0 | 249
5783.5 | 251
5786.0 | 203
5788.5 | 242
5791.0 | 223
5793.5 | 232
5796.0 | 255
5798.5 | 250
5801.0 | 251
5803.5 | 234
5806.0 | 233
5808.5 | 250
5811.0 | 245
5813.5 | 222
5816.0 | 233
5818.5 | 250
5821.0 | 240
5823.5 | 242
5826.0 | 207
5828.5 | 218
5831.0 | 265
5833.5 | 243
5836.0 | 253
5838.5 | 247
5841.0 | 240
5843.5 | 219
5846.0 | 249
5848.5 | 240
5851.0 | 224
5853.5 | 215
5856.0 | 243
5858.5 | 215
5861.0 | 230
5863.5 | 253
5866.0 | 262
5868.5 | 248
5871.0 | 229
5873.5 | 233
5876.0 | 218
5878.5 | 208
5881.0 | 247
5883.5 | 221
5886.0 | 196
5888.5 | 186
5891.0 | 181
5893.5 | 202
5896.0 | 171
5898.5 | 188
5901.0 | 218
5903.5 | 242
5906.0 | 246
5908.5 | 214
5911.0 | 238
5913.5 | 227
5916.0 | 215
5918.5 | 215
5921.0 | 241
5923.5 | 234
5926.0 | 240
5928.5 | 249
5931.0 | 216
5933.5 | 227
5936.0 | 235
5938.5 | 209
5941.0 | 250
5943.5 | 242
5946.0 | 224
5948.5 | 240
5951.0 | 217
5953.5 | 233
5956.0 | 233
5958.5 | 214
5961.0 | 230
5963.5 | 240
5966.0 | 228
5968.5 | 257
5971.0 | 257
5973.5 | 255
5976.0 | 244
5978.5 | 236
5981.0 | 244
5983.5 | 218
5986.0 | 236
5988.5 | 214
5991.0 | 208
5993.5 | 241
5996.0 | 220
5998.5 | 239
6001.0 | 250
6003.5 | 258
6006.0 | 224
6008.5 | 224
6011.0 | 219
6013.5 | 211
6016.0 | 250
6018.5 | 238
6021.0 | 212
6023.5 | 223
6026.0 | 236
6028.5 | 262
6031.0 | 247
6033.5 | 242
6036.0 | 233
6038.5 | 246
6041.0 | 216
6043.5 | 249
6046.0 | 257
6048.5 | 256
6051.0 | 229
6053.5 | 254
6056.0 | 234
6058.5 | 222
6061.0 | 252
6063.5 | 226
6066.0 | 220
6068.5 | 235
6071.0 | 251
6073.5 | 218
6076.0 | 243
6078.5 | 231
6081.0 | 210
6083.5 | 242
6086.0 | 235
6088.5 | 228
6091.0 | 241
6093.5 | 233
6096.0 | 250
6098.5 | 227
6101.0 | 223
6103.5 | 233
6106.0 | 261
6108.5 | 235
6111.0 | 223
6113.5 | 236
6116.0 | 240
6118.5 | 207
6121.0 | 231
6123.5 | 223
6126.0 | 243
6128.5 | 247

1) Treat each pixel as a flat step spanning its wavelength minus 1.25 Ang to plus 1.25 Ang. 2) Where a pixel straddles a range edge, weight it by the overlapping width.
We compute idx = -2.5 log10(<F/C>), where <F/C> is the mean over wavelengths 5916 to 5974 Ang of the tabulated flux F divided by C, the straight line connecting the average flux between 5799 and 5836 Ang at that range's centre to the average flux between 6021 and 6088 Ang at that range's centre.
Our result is 0.02 mag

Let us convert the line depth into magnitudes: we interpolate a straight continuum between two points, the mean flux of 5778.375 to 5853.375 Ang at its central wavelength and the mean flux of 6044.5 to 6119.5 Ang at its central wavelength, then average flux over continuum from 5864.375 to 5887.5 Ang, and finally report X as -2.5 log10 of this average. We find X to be 0.04 mag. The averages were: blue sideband 238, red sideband 235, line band 229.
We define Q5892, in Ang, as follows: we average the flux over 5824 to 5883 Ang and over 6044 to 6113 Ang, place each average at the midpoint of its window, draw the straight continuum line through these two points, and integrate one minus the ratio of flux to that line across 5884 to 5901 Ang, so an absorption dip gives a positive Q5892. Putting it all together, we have 3.2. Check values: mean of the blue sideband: 235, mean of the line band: 191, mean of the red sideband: 236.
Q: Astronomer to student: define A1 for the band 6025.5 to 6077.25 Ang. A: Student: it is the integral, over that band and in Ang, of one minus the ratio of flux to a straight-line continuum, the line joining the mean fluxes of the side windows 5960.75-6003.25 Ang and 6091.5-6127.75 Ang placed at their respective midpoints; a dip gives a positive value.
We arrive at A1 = -1.0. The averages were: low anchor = 237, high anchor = 234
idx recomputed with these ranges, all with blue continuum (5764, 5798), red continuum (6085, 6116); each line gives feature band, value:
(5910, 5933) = 0.02 mag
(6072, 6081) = 0.03 mag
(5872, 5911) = 0.11 mag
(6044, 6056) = -0.05 mag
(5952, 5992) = 0.00 mag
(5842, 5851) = 0.00 mag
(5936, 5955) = 0.02 mag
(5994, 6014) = 0.02 mag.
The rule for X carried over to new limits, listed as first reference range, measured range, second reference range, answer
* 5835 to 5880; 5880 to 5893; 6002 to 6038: 0.15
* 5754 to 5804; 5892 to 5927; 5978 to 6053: 0.07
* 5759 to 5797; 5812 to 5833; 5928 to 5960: -0.02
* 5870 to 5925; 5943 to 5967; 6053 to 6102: -0.04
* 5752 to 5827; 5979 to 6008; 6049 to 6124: 0.01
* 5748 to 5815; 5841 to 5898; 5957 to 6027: 0.06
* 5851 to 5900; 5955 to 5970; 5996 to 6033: -0.03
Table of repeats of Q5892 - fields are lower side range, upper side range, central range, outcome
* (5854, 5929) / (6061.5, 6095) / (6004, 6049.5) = -1.2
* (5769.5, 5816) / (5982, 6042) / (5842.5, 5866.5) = 0.1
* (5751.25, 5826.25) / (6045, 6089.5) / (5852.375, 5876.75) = 0.0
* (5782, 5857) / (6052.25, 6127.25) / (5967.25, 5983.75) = -0.8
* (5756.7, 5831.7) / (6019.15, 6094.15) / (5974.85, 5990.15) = 0.3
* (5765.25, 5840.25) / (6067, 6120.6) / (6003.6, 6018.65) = 0.3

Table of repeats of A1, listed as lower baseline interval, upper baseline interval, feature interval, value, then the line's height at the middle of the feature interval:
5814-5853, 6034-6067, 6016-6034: 0.02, 238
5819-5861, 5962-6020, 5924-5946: 0.20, 235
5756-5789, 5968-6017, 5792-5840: -2.10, 230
